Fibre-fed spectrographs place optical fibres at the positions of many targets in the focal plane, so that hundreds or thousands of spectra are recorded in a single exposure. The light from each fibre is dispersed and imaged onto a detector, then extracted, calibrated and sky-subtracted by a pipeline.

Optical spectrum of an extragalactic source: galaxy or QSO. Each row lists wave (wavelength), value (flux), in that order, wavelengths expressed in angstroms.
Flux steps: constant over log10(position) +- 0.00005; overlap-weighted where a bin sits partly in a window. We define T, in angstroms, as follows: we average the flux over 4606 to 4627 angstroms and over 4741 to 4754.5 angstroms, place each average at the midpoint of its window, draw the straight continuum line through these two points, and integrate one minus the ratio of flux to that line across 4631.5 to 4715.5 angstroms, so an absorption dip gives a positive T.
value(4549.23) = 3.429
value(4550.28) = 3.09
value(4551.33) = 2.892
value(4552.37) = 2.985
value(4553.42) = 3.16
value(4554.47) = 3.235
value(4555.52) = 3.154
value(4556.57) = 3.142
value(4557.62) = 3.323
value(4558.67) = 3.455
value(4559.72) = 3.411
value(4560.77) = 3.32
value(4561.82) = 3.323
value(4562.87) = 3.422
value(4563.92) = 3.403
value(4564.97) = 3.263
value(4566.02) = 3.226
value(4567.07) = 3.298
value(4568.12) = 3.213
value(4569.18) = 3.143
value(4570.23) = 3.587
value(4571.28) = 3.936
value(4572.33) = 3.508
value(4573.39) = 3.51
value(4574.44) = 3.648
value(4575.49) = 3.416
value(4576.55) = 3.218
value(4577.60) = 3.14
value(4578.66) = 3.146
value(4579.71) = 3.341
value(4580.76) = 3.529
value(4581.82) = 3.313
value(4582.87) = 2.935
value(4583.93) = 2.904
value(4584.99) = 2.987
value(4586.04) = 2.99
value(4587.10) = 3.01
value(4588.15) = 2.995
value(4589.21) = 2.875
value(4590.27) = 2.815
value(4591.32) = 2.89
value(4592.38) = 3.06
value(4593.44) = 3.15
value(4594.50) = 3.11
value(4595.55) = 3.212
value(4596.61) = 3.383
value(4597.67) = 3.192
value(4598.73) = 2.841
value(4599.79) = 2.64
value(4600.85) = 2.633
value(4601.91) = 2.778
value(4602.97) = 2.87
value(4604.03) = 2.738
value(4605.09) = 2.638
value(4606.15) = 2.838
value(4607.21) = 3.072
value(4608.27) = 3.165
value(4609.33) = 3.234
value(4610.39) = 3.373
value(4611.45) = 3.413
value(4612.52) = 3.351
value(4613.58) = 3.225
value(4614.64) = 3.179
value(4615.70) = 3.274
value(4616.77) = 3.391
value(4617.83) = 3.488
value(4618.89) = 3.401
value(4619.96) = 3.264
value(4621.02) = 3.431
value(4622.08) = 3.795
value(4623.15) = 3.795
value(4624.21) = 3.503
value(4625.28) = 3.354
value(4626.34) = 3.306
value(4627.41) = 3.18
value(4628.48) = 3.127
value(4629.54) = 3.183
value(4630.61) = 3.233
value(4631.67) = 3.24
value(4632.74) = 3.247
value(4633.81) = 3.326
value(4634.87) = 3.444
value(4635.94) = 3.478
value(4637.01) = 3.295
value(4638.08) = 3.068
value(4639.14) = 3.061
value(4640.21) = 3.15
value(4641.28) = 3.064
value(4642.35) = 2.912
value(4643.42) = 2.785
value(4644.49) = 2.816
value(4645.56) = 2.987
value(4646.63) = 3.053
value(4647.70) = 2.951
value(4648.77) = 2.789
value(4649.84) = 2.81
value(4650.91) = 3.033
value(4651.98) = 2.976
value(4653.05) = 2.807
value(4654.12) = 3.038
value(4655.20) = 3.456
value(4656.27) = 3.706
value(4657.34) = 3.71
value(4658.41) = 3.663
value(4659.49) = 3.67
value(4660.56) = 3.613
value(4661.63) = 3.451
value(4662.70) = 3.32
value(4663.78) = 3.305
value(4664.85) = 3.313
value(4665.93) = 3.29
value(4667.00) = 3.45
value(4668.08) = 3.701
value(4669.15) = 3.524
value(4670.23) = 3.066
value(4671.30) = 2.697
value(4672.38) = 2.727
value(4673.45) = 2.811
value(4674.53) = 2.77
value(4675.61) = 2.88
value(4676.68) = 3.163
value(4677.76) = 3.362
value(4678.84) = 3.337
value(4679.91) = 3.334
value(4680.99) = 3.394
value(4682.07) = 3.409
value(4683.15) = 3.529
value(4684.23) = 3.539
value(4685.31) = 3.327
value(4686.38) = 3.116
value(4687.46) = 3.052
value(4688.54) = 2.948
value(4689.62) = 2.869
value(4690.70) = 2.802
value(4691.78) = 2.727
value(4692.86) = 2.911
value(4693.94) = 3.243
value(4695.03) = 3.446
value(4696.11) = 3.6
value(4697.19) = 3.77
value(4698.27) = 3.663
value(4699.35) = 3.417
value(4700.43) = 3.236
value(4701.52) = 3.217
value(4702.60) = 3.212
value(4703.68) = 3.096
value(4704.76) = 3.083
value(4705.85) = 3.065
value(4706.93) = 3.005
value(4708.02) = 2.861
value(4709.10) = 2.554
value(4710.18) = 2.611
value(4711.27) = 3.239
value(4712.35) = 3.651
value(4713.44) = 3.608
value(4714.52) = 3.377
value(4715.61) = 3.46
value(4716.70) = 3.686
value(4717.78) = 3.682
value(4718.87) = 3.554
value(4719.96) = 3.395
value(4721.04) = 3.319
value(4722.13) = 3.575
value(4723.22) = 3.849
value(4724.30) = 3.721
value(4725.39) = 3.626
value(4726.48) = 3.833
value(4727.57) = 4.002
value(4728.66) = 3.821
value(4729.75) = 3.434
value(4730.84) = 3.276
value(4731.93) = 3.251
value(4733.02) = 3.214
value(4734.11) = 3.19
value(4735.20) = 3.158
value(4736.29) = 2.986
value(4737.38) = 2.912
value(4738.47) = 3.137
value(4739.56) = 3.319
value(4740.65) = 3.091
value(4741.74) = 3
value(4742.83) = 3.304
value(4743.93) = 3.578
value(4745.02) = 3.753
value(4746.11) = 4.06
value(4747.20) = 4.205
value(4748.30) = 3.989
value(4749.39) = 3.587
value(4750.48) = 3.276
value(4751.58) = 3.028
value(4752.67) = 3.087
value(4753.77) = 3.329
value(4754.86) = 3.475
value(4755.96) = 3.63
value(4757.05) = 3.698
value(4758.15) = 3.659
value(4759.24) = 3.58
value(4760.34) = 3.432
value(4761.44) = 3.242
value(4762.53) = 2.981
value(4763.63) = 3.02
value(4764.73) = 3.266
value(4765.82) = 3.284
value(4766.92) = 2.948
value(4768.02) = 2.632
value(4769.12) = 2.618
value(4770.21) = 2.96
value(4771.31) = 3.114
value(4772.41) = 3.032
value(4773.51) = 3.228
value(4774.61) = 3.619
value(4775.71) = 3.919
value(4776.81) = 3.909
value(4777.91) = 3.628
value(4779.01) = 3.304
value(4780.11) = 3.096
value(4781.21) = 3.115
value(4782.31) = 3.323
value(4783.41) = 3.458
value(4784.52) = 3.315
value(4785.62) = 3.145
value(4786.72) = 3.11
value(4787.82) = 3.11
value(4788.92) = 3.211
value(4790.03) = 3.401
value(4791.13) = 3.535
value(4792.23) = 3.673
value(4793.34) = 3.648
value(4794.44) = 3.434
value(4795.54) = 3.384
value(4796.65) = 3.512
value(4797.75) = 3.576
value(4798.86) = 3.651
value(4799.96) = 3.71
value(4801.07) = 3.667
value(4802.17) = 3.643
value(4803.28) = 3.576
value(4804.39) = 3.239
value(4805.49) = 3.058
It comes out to 5.5 angstroms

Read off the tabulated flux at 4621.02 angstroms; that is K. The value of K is 3.431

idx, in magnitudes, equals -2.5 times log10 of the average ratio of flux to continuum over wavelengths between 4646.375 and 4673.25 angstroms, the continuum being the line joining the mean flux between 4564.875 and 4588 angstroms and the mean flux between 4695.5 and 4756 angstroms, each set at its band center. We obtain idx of 0.03 mag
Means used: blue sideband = 3.28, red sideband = 3.39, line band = 3.24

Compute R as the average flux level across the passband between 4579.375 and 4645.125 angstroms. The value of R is 3.15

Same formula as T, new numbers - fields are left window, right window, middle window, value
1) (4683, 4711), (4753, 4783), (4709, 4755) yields -3.0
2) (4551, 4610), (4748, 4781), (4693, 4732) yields -1.6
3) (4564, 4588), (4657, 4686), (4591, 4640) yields 1.5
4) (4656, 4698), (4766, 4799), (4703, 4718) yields 0.4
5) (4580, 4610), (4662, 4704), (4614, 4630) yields -1.6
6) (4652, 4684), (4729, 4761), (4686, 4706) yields 0.9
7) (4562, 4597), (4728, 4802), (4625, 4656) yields 1.5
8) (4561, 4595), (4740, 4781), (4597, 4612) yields 1.3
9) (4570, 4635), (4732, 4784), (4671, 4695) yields 1.2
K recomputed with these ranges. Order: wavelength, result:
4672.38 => 2.727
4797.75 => 3.576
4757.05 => 3.698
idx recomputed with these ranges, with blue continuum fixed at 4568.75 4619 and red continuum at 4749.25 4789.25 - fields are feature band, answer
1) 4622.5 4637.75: -0.05 mag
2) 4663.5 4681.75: 0.01 mag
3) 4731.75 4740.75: 0.04 mag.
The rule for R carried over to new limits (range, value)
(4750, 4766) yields 3.33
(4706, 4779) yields 3.37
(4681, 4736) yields 3.32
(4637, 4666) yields 3.18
